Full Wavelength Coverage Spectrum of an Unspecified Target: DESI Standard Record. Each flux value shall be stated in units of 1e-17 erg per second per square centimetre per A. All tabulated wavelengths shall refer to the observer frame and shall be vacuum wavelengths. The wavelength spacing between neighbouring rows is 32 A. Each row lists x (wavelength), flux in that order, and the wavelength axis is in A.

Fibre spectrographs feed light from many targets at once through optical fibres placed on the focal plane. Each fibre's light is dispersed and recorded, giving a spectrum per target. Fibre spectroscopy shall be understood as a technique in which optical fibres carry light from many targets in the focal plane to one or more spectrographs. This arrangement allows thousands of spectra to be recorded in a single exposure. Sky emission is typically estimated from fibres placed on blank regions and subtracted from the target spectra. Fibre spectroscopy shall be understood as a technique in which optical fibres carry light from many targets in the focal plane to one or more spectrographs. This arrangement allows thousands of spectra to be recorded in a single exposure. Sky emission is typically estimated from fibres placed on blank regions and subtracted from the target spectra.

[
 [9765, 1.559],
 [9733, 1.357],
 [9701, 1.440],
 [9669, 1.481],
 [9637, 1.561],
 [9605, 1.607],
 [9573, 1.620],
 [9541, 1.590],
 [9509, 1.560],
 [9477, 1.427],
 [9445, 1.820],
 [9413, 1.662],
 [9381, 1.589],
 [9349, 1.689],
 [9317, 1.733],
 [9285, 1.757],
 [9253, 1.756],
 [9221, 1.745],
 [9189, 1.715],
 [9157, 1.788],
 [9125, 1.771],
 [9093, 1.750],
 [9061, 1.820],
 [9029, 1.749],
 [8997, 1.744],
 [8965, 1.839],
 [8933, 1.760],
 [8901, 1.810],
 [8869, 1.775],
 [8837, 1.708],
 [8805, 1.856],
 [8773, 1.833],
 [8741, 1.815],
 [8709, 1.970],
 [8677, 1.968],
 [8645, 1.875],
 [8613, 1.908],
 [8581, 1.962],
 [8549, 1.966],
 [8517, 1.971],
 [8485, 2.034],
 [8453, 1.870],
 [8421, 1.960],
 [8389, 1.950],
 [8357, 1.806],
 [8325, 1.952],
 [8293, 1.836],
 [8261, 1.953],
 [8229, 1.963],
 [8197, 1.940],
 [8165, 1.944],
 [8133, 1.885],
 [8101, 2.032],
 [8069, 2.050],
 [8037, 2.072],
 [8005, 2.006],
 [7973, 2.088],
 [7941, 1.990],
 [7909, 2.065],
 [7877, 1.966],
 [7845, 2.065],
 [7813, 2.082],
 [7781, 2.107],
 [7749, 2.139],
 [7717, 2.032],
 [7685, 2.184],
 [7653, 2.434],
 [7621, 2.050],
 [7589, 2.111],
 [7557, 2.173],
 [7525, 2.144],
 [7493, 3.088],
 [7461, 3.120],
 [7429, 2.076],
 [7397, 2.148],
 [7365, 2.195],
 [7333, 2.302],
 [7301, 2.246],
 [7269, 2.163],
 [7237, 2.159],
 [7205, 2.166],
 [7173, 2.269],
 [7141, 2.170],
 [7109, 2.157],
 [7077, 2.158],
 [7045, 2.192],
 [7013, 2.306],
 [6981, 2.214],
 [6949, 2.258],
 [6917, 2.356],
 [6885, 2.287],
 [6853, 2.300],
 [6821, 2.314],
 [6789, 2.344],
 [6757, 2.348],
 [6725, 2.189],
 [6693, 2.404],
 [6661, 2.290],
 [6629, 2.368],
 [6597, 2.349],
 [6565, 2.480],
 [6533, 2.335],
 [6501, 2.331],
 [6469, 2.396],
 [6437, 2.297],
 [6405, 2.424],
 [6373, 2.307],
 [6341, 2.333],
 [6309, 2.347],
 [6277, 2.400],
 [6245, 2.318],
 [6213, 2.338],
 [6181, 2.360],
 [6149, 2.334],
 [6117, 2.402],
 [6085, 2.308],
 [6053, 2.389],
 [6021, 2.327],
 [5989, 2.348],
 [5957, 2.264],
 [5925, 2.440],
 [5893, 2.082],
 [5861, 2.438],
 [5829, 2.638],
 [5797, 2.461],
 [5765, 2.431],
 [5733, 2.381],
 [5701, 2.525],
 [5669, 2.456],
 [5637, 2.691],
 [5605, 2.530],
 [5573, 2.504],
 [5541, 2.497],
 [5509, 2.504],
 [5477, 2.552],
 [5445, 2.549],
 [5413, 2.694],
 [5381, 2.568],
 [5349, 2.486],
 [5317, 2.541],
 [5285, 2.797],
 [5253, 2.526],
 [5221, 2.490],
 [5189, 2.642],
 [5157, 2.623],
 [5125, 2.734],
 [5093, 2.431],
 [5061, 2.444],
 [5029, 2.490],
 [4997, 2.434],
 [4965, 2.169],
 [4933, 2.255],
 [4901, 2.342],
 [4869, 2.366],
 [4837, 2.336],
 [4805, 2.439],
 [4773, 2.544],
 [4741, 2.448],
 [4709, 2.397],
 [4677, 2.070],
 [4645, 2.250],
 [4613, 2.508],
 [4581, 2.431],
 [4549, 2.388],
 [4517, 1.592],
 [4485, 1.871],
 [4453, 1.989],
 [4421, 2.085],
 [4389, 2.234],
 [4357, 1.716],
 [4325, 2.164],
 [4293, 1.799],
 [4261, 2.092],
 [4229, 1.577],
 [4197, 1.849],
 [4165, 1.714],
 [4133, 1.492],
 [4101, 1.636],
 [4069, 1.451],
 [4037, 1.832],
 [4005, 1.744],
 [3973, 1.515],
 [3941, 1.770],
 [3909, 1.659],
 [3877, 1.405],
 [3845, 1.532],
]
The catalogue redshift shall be 0.14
